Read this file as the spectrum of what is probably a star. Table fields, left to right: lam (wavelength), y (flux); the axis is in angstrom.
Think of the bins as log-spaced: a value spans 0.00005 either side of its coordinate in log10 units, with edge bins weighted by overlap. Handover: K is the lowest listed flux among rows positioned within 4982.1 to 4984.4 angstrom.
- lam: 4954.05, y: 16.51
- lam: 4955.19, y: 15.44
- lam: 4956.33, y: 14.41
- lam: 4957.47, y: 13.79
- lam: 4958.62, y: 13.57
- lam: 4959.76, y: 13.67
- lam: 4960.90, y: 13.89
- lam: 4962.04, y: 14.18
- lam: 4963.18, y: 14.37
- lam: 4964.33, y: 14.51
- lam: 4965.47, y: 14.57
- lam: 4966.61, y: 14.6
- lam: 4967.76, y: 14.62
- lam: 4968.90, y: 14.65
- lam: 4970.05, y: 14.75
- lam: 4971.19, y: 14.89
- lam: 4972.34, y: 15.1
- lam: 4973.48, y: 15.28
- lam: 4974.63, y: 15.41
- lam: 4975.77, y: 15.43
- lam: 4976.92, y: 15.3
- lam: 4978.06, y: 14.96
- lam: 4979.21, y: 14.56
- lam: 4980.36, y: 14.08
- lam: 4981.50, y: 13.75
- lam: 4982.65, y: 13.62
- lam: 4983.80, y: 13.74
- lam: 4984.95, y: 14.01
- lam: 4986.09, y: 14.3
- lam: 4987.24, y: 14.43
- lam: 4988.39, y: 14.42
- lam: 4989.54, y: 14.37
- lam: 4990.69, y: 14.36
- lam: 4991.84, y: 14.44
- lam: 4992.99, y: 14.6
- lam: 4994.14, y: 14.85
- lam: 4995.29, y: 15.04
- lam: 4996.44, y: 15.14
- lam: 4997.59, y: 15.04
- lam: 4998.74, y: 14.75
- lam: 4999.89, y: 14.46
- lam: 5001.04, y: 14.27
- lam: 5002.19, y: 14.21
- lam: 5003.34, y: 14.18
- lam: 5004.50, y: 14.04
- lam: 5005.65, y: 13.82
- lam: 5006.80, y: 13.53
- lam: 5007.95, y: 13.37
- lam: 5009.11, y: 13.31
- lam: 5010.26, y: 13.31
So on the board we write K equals 13.62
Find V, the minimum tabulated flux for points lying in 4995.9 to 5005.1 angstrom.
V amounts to 14.04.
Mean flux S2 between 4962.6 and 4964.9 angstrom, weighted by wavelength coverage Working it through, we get 14.4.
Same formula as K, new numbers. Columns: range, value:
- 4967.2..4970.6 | 14.62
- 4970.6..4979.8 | 14.56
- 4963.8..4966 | 14.51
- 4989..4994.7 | 14.36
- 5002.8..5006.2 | 13.82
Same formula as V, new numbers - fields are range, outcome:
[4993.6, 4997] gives 14.85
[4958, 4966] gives 13.57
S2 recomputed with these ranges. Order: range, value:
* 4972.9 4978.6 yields 15.3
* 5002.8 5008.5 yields 13.8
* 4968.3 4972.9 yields 14.8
